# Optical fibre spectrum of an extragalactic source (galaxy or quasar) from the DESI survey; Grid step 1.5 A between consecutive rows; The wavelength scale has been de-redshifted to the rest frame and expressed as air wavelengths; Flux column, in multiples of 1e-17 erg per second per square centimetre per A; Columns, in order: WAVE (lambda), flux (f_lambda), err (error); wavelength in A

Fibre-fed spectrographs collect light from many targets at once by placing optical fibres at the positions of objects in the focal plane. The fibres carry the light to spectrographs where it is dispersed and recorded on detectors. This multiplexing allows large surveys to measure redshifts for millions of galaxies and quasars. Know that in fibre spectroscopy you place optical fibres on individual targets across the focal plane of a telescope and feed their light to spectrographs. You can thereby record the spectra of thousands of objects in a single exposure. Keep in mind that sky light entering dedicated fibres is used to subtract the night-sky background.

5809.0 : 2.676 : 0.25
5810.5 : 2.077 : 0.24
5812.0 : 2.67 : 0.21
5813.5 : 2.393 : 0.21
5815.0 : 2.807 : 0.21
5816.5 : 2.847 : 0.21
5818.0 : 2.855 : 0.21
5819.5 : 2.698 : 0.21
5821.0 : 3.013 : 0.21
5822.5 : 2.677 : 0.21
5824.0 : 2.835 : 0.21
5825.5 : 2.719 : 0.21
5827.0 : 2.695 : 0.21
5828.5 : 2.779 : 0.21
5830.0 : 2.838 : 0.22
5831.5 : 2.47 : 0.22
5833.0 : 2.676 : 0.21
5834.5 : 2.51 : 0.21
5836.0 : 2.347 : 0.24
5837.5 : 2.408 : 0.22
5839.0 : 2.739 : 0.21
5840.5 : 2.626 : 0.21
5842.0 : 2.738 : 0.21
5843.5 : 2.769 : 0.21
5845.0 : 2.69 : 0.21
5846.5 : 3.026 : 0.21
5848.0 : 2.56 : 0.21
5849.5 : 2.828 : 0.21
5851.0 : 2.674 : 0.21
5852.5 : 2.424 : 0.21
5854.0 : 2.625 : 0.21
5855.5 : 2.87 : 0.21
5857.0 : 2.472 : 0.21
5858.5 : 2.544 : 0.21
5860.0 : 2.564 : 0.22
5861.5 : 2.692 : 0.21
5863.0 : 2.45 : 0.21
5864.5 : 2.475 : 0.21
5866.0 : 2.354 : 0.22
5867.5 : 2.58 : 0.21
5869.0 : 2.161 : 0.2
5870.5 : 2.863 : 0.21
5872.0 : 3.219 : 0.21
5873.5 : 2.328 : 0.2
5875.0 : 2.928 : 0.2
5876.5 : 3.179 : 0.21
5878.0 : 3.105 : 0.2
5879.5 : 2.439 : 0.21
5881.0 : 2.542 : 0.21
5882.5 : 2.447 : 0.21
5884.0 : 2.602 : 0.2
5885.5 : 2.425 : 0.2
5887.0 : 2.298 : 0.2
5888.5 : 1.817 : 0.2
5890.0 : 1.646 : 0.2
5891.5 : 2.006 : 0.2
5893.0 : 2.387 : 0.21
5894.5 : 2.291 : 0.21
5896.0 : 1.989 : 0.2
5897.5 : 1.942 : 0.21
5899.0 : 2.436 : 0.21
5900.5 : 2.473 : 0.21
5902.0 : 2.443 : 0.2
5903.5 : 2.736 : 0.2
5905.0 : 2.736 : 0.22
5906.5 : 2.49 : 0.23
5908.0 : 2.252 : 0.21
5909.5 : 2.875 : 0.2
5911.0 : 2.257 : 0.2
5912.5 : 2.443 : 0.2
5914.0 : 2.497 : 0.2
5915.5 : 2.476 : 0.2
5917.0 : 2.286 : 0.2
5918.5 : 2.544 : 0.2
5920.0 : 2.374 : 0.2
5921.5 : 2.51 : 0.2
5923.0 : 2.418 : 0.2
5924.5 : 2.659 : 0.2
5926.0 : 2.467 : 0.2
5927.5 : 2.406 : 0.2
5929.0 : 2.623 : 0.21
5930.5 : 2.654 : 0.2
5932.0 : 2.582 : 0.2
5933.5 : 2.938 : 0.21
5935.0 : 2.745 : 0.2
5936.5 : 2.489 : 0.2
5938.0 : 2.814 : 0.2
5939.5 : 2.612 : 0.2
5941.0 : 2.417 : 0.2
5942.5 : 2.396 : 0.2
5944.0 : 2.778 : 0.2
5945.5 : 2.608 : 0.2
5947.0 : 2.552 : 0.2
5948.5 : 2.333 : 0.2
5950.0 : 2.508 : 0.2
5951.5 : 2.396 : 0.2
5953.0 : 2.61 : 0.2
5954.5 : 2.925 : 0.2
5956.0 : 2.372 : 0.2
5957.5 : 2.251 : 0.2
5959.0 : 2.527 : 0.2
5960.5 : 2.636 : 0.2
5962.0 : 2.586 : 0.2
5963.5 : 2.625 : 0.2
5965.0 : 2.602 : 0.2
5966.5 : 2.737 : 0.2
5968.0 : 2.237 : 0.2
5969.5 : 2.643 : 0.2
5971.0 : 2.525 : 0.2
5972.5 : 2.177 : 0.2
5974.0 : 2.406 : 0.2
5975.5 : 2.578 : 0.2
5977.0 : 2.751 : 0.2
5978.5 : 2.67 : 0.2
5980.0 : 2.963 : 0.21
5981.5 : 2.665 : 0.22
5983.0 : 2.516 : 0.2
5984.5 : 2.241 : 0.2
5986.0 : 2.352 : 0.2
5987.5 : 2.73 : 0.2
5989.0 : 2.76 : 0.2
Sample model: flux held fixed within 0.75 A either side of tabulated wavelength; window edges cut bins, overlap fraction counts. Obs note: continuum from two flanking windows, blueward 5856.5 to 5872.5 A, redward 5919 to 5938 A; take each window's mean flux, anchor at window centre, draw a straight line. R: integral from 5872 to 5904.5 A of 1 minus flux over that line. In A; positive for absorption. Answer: 1.9 A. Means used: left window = 2.57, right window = 2.58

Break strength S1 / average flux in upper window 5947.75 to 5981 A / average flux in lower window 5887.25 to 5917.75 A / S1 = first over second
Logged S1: 1.1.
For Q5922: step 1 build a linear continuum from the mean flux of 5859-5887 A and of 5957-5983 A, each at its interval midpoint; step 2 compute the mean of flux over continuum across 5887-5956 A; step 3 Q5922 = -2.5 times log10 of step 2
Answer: 0.057 mag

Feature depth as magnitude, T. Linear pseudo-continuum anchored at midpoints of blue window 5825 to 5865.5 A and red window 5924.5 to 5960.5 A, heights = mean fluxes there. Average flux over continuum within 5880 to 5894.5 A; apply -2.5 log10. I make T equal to 0.16 mag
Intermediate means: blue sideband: 2.64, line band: 2.25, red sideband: 2.57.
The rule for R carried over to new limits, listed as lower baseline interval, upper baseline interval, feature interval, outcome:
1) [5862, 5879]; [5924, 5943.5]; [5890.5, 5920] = 2.8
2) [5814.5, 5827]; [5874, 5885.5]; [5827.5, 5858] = 1.3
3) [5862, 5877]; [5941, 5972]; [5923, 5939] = -0.4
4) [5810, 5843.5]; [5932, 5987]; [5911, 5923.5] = 0.8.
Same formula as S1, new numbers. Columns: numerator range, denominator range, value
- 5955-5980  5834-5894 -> 0.99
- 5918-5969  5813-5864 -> 0.96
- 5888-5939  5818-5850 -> 0.90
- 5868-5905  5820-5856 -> 0.91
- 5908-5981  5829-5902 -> 1.01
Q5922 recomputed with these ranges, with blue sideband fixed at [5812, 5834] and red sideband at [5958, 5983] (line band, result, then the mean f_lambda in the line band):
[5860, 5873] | 0.039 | 2.59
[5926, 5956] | 0.008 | 2.59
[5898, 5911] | 0.050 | 2.53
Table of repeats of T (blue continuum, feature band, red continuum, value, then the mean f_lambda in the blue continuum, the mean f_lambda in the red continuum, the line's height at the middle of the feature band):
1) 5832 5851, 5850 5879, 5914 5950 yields -0.01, 2.66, 2.55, 2.63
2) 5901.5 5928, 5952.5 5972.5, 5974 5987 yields 0.01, 2.49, 2.58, 2.56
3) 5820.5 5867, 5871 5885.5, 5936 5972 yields -0.05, 2.65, 2.55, 2.61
